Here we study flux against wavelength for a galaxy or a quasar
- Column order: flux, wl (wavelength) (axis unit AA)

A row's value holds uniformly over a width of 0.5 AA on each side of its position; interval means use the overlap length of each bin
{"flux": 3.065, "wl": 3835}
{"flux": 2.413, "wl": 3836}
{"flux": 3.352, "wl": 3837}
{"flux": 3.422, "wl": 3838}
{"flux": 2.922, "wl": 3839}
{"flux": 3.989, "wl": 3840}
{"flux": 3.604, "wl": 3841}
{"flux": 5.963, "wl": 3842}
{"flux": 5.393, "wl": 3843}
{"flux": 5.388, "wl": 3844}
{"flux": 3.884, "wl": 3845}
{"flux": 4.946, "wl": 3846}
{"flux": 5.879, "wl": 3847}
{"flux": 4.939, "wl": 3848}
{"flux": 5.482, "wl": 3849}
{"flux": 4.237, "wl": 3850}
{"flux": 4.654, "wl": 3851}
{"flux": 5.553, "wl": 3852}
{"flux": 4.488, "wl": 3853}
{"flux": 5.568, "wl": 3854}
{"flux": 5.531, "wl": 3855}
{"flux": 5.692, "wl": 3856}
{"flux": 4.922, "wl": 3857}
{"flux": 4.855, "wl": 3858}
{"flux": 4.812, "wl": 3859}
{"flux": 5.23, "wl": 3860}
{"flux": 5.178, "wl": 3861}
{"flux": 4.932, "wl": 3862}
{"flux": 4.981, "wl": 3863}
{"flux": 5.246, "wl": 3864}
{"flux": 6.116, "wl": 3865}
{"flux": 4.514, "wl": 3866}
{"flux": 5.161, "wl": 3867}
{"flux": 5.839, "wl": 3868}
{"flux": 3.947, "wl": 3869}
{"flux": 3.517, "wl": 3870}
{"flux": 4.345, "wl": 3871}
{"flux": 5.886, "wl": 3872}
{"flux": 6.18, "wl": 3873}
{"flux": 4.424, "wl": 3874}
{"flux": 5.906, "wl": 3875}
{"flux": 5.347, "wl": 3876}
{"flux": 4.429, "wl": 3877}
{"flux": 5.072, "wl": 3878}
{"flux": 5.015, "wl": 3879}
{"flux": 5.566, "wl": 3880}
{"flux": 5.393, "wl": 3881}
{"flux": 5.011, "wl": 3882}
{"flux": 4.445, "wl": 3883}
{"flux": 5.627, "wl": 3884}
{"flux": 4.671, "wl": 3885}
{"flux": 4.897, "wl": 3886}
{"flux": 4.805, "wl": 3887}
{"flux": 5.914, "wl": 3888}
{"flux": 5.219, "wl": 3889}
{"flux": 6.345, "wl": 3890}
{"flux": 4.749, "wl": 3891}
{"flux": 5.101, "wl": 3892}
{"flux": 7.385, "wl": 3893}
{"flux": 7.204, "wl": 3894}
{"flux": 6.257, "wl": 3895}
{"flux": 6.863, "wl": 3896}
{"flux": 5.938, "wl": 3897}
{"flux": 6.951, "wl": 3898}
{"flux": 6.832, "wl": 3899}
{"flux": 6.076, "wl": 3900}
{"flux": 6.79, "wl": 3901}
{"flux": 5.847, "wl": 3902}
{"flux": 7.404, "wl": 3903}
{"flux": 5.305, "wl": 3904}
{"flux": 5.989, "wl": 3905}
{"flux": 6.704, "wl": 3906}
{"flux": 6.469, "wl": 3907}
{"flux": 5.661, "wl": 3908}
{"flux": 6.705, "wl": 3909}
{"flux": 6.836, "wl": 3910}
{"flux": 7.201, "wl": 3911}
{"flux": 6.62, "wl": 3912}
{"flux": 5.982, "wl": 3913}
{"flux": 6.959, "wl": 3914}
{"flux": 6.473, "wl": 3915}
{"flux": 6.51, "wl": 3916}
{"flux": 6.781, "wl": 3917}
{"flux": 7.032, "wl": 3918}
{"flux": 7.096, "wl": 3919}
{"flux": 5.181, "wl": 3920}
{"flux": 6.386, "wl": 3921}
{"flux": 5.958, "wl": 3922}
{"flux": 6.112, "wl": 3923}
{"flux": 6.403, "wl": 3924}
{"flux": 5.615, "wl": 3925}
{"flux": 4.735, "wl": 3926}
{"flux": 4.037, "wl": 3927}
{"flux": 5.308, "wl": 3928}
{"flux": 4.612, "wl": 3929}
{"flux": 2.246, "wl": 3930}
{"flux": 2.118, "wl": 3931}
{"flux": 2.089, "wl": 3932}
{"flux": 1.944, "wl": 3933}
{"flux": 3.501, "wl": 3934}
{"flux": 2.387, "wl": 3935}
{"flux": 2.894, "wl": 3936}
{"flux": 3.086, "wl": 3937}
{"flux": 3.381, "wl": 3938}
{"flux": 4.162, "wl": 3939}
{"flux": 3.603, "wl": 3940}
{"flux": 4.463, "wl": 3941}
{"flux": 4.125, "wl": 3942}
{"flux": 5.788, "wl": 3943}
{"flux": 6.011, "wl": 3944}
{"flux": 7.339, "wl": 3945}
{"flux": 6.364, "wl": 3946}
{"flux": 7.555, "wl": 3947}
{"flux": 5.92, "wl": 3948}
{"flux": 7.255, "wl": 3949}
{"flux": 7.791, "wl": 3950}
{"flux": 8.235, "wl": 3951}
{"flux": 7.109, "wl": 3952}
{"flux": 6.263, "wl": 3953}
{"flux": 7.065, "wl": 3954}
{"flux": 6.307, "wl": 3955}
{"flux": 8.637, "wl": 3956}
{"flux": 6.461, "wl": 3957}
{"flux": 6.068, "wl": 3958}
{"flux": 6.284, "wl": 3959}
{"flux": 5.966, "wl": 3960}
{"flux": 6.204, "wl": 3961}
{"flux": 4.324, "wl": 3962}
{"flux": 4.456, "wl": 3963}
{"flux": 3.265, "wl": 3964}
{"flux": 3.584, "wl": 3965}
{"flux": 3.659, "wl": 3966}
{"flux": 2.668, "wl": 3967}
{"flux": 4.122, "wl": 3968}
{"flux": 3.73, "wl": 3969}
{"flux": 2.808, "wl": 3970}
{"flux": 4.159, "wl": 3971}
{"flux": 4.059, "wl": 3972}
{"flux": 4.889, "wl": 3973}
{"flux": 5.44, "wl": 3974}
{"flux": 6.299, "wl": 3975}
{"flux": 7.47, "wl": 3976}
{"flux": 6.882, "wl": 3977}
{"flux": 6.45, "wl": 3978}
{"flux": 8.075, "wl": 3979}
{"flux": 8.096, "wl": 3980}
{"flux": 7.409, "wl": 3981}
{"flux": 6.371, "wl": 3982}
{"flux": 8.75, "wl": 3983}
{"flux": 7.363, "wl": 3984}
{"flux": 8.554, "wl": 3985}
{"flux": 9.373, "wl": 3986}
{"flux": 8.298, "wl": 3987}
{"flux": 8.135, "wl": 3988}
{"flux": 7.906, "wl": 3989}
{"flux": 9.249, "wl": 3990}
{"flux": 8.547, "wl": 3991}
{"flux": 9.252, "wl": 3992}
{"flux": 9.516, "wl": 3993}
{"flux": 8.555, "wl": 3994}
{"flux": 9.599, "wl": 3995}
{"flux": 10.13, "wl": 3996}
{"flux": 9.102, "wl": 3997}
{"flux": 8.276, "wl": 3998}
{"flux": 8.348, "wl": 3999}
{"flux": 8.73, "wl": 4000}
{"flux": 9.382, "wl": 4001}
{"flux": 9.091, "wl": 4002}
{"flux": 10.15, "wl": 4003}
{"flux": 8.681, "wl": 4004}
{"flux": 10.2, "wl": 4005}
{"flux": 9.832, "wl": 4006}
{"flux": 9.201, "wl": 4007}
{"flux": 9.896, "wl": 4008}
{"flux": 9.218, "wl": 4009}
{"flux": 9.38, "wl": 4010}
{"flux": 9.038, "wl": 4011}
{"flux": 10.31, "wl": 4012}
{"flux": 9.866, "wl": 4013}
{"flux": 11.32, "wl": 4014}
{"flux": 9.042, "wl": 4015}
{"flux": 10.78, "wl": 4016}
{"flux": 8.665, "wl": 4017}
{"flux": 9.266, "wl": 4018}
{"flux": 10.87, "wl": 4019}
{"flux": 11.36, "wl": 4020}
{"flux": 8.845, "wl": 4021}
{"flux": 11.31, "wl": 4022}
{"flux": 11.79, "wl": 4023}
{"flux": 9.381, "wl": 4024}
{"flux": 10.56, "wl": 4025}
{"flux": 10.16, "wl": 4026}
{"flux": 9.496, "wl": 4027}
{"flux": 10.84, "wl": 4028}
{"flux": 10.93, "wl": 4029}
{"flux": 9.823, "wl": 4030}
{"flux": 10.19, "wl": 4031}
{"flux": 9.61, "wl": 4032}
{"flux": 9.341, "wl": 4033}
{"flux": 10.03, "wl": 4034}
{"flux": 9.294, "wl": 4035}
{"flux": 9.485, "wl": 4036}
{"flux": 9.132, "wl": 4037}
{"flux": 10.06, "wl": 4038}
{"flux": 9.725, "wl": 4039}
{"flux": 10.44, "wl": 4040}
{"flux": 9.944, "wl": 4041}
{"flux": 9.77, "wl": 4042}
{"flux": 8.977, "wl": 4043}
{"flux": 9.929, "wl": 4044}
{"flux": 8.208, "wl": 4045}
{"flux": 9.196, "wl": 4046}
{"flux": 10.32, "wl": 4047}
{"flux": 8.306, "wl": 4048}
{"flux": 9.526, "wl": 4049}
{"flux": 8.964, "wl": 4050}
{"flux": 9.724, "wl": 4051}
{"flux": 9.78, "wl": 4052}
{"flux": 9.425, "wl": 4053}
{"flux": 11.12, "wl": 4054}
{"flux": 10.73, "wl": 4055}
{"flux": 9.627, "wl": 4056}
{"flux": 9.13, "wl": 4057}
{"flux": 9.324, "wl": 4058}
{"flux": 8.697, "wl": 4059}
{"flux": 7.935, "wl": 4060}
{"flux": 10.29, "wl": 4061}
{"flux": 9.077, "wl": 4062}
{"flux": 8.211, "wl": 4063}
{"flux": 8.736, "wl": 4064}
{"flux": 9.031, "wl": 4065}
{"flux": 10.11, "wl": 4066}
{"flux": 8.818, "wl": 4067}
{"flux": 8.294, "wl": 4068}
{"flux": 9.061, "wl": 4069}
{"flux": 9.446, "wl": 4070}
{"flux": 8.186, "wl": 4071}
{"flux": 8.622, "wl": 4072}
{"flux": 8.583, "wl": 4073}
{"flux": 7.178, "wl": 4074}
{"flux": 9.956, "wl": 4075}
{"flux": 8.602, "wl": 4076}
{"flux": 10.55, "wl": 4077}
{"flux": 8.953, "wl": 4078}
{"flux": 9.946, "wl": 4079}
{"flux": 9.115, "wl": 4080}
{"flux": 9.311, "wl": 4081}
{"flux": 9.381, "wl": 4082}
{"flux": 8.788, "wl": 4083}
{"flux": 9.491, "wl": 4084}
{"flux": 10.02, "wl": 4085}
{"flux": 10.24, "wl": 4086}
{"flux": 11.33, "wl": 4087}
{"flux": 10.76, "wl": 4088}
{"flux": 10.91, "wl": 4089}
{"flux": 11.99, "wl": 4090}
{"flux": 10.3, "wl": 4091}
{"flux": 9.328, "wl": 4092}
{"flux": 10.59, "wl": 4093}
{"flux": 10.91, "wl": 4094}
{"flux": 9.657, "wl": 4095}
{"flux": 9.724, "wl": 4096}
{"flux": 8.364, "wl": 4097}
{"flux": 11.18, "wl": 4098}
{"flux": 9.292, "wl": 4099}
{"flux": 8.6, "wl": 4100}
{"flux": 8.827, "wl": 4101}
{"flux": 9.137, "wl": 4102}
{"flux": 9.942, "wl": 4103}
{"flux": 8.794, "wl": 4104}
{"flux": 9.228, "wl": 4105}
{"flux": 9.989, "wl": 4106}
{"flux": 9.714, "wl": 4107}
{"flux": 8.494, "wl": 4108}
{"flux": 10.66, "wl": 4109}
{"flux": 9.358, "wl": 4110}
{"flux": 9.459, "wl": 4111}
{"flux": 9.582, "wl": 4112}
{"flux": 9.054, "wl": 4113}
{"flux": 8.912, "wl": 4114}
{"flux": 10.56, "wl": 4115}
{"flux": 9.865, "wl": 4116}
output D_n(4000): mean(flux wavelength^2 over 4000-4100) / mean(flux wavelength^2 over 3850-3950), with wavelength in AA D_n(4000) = 1.93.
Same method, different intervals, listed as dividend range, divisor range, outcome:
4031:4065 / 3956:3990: 1.62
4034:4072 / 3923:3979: 1.93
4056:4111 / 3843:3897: 2.01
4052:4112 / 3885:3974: 1.87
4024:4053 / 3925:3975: 2.07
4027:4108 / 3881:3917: 1.70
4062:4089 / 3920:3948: 2.18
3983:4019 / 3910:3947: 1.89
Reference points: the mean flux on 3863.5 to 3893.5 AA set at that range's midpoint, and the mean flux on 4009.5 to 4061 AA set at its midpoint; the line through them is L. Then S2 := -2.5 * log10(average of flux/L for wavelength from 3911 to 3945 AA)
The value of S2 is 0.32 mag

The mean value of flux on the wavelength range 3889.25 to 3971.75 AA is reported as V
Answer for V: 5.53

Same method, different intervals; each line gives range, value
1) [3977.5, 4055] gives 9.4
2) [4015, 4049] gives 9.86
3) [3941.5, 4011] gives 7.17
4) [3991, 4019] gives 9.45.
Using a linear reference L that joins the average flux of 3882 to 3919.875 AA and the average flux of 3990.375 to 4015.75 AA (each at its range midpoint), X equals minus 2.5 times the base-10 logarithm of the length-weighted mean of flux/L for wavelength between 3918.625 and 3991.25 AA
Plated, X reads 0.37 mag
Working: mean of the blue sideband 6.18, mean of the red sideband 9.4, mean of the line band 5.67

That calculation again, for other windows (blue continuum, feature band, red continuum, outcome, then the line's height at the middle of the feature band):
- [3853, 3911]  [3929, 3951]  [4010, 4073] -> 0.481 mag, 7.05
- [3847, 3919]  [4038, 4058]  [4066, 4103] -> -0.092 mag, 8.85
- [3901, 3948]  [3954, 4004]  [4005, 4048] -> 0.129 mag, 7.76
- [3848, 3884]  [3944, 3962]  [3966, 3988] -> -0.136 mag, 5.98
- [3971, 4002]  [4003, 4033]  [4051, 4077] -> -0.186 mag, 8.42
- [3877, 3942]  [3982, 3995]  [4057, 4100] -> -0.175 mag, 7.3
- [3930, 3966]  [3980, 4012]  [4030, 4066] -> -0.226 mag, 7.22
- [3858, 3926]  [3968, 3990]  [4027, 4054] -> 0.207 mag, 8.06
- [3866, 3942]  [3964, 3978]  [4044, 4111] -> 0.445 mag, 6.93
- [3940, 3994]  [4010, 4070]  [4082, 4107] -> -0.160 mag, 8.4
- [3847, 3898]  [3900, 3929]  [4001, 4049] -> 0.055 mag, 6.53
